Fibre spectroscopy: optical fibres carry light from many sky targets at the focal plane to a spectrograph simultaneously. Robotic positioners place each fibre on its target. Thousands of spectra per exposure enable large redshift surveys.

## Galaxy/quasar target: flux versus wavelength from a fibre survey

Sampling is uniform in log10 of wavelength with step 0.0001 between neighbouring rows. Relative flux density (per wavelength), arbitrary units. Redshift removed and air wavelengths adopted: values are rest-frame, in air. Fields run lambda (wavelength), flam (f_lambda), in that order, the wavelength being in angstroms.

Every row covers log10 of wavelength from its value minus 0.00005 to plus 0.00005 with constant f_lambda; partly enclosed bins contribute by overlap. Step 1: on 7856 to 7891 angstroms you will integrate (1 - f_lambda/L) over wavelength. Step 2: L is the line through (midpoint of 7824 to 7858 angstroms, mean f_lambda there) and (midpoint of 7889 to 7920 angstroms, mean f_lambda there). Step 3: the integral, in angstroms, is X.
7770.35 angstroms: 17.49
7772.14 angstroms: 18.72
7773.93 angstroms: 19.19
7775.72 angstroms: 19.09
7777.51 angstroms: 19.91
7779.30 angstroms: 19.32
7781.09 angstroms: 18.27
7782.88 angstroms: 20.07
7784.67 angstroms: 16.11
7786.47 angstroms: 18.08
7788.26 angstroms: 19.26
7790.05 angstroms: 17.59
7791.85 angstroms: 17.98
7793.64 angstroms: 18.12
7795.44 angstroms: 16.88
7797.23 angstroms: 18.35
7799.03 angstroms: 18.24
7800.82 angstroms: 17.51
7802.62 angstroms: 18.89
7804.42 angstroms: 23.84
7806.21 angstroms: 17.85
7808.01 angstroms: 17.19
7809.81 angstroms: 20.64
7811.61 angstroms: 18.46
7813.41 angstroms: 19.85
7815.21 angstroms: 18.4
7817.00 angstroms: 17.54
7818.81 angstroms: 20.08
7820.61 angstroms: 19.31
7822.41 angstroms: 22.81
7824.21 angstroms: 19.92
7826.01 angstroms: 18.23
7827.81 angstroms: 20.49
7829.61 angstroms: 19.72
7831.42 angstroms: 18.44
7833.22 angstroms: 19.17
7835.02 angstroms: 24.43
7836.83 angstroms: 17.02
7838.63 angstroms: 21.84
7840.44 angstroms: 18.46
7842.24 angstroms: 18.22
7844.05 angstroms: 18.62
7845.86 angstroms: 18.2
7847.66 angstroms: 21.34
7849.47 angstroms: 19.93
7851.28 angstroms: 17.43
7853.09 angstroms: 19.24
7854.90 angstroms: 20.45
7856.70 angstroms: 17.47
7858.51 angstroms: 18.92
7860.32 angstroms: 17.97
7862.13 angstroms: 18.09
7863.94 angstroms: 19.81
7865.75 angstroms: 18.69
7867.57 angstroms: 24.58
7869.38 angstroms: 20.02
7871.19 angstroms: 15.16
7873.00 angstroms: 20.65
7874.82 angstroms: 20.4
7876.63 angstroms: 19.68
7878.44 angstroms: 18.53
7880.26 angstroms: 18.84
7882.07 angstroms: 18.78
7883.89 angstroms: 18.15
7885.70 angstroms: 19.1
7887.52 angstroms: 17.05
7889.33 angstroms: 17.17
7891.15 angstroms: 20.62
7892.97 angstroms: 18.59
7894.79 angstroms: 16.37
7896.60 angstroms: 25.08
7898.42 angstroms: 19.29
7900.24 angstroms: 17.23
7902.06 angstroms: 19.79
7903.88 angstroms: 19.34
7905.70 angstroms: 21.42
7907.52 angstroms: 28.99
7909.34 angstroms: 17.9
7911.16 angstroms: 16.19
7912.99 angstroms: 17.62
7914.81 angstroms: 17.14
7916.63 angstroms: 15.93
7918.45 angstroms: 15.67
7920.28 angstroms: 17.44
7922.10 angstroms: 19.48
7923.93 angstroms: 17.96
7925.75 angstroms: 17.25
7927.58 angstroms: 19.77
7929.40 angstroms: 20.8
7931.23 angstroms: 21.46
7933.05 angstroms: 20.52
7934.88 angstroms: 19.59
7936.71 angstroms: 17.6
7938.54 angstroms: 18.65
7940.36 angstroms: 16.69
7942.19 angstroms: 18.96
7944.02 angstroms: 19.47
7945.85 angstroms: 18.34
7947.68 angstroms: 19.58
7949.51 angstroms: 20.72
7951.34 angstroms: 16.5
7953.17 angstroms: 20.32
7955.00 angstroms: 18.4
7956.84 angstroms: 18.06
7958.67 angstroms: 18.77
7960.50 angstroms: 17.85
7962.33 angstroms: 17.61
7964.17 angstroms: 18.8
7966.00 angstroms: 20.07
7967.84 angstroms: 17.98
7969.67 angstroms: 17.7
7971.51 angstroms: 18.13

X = 0.52 angstroms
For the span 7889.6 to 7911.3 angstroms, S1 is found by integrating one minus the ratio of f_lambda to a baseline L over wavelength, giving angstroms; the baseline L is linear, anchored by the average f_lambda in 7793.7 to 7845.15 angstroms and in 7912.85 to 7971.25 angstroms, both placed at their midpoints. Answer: -1.5 angstroms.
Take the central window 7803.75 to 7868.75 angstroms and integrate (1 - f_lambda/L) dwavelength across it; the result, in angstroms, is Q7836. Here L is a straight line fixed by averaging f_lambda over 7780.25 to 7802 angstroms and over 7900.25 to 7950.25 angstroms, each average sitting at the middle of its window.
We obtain -4.0 angstroms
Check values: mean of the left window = 18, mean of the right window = 19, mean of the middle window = 19.5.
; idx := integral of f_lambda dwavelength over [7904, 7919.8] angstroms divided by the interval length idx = 18.8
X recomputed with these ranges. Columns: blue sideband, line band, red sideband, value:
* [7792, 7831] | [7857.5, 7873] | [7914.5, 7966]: -0.3 angstroms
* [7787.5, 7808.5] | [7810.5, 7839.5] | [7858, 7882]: -1.4 angstroms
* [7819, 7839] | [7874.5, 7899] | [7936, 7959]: 0.4 angstroms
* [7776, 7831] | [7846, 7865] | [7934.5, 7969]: -0.2 angstroms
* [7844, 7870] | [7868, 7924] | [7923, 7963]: 0.6 angstroms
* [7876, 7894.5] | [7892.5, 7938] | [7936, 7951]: -1.3 angstroms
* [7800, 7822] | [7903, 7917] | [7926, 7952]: -0.2 angstroms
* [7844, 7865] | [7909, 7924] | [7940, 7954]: 1.4 angstroms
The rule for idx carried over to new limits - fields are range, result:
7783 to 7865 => 19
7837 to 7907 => 19.3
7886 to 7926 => 18.8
